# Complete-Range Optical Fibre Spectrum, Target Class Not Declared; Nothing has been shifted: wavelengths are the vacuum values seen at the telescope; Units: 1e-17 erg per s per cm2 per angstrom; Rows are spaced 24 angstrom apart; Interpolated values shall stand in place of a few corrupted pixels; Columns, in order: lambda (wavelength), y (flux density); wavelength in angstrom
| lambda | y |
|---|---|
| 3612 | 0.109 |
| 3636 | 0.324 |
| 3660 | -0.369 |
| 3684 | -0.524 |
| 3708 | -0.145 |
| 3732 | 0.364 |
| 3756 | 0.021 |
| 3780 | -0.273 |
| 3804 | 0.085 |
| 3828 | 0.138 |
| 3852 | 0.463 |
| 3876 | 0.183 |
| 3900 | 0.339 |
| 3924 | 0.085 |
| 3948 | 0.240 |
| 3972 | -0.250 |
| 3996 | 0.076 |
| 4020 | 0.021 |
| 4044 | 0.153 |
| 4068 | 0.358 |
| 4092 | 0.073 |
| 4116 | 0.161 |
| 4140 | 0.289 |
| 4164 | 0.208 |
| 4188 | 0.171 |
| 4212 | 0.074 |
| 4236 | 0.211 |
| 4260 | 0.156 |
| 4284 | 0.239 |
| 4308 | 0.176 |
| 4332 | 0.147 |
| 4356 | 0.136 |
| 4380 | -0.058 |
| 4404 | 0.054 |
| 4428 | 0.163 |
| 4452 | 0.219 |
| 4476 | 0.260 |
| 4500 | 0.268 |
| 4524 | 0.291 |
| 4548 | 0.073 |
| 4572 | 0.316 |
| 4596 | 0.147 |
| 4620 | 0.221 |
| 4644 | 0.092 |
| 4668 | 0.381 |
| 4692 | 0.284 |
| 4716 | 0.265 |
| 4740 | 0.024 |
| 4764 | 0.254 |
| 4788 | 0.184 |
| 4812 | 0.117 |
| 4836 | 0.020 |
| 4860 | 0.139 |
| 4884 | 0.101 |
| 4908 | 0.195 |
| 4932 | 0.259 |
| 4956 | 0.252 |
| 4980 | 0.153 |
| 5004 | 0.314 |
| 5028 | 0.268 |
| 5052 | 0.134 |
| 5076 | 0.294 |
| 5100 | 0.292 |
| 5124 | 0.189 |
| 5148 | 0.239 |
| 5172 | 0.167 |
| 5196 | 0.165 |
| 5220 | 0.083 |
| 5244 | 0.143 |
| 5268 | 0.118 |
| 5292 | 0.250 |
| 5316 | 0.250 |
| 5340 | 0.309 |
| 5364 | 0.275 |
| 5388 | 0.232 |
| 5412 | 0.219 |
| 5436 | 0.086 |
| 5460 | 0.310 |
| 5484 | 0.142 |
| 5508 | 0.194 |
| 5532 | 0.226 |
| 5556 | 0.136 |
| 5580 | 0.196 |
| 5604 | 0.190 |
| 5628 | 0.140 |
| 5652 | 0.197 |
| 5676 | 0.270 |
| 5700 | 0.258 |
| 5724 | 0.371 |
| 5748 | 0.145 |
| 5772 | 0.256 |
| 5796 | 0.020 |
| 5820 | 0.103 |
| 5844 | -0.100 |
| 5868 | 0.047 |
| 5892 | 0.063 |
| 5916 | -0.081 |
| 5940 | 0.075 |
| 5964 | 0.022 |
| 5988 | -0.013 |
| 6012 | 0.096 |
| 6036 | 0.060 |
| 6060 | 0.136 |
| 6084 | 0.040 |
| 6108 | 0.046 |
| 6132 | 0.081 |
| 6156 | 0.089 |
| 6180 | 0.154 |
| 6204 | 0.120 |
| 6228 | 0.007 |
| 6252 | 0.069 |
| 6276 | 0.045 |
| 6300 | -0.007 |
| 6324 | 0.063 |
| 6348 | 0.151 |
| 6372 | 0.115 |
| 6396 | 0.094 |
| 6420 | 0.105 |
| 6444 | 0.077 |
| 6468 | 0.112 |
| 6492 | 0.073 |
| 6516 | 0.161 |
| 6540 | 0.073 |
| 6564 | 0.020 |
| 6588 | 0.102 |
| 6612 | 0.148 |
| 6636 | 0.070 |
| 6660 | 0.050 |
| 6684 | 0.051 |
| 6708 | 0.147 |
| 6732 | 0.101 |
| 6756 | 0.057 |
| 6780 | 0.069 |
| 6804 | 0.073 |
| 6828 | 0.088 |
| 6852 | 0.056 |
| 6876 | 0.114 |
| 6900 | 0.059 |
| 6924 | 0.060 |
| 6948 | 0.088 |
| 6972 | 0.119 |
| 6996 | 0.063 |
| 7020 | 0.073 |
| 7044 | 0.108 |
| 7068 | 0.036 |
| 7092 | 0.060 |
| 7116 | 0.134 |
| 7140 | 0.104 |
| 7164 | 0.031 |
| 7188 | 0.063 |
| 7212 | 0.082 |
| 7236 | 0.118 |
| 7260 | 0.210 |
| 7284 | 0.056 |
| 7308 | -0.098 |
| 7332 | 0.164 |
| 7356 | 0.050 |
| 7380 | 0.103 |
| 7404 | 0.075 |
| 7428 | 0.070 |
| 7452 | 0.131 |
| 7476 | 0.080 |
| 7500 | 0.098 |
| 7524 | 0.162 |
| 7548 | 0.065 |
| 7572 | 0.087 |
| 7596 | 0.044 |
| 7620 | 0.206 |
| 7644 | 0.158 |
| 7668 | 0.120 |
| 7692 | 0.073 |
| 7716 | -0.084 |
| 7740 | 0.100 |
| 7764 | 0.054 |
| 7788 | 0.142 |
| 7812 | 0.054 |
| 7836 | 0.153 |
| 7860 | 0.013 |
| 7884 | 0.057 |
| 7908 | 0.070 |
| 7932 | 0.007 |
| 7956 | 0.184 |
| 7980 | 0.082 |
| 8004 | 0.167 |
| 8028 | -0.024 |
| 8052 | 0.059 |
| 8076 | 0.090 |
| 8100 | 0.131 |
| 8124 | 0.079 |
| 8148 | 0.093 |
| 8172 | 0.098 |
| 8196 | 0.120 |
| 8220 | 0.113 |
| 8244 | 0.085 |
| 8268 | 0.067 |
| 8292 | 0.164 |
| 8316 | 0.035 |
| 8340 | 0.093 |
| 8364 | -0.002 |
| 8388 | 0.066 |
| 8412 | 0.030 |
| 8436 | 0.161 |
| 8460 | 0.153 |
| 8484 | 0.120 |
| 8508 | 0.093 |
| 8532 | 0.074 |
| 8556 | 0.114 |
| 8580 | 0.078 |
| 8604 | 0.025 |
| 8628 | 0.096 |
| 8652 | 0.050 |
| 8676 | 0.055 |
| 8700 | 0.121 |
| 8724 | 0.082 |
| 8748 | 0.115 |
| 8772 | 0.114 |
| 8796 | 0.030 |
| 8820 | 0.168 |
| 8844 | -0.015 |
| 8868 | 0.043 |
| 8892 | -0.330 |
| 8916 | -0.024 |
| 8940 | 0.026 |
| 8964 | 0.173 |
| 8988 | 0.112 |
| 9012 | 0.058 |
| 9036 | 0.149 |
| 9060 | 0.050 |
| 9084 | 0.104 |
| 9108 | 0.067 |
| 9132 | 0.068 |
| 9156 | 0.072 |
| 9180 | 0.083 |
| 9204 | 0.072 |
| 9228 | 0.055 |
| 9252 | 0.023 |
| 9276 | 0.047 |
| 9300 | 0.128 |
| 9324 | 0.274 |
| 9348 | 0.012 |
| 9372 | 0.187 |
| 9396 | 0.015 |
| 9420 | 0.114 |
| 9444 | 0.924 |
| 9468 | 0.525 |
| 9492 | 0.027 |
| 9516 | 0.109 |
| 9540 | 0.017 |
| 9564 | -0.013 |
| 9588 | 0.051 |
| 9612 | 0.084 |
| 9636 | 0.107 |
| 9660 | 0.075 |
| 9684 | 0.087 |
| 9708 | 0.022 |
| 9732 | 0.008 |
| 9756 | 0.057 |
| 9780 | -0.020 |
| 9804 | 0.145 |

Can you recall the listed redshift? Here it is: 0.11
